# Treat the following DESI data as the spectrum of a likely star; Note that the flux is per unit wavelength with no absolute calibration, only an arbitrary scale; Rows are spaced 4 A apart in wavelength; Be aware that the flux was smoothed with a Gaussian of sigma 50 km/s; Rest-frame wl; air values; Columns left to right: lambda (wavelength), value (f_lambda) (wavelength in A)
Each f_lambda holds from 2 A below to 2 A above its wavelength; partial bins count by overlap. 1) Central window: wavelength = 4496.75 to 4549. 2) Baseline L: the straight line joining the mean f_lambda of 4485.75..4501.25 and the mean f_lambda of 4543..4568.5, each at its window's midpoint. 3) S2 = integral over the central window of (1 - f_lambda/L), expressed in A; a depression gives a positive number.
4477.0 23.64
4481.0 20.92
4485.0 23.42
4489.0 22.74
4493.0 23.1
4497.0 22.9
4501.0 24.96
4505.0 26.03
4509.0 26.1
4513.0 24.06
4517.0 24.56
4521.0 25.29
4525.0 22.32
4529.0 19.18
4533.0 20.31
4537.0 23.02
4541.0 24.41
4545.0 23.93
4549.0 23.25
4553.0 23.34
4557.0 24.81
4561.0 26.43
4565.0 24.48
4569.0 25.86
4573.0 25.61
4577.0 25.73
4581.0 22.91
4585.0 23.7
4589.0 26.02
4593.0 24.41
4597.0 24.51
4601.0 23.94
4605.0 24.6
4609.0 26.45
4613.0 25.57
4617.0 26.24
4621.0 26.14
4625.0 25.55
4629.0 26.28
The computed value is 0.4 A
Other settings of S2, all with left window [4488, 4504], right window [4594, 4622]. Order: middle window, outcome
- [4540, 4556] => 0.42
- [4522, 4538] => 1.85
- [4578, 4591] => 0.32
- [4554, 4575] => -0.59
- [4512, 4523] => -0.34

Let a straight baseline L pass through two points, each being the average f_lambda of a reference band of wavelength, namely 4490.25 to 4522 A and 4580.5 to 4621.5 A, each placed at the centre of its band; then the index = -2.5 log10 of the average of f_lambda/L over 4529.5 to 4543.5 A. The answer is 0.11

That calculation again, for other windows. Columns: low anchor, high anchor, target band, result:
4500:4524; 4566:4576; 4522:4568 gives 0.09 mag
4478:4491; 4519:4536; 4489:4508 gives -0.09 mag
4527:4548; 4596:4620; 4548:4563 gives -0.07 mag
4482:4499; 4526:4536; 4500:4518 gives -0.16 mag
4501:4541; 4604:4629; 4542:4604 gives 0.01 mag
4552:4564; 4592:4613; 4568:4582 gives -0.01 mag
